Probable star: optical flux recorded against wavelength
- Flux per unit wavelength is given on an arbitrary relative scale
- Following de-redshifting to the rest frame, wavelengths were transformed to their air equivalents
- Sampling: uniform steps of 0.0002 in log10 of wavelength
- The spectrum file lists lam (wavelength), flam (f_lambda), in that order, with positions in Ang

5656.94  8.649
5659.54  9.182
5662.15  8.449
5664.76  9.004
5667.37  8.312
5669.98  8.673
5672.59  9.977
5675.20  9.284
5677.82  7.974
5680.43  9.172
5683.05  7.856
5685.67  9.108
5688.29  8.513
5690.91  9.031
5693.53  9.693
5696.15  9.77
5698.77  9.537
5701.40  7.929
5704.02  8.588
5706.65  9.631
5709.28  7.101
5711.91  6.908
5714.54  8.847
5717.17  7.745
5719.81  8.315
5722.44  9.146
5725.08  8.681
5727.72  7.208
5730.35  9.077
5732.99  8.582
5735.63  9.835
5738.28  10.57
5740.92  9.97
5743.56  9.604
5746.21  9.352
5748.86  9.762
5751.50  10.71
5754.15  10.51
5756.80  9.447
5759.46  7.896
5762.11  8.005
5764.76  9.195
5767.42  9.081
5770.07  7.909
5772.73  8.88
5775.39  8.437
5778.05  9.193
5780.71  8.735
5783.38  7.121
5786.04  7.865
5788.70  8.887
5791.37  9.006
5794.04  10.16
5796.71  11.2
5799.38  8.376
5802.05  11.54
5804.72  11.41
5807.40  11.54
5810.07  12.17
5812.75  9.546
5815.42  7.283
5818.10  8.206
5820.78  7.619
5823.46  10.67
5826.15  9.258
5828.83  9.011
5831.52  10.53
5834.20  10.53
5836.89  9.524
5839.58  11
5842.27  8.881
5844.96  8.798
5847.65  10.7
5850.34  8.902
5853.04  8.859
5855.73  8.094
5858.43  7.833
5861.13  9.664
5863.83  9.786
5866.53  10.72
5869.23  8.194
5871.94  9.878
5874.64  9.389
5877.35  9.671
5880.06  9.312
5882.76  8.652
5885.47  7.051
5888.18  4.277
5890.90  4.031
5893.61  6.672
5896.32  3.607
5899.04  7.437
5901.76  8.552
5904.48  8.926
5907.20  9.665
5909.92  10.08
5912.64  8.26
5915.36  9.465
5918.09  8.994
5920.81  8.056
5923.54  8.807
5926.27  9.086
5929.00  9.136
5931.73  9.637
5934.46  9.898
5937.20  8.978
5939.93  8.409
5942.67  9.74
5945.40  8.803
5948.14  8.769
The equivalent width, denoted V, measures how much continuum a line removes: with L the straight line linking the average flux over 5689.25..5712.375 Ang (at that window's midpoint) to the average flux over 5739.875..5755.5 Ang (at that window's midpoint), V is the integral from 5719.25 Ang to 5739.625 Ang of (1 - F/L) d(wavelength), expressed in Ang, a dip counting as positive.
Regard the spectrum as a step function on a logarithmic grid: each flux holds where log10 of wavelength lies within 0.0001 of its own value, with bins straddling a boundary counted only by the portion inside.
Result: 1.20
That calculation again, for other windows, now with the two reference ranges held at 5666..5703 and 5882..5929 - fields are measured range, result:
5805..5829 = -3.94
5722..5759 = -3.47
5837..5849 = -2.54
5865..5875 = -2.02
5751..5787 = -1.13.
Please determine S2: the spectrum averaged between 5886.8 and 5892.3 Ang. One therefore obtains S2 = 4.19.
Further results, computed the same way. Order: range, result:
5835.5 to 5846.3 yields 9.55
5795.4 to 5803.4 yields 10.4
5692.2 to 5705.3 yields 9.11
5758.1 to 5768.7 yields 8.54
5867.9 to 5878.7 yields 9.28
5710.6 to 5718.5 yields 7.83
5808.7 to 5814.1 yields 10.9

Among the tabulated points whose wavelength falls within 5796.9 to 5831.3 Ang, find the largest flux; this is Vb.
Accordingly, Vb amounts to 12.17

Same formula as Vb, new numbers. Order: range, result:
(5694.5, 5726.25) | 9.77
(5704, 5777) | 10.71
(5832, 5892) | 11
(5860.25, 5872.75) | 10.72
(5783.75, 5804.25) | 11.54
